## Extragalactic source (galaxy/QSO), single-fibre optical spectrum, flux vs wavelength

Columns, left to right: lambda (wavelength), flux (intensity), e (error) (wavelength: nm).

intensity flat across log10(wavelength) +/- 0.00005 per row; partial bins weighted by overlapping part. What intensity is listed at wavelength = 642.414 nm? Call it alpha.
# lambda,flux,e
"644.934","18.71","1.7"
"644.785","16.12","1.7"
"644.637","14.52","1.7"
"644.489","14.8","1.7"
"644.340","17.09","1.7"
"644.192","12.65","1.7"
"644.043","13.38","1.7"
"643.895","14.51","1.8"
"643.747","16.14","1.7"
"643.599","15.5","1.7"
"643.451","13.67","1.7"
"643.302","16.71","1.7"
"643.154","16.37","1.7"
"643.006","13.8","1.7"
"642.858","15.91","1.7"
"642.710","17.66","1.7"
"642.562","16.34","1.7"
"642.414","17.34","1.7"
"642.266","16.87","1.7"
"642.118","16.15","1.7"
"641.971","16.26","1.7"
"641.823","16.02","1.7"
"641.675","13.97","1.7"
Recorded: 17.34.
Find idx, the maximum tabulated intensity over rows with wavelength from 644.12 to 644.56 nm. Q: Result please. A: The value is 17.09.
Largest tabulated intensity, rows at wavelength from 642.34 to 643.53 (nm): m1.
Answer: 17.66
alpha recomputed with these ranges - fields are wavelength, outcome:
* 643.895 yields 14.51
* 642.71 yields 17.66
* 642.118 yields 16.15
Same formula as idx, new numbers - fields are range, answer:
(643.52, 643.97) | 16.14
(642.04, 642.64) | 17.34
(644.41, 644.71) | 14.8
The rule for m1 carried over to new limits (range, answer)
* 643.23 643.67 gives 16.71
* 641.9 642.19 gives 16.26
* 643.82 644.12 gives 14.51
